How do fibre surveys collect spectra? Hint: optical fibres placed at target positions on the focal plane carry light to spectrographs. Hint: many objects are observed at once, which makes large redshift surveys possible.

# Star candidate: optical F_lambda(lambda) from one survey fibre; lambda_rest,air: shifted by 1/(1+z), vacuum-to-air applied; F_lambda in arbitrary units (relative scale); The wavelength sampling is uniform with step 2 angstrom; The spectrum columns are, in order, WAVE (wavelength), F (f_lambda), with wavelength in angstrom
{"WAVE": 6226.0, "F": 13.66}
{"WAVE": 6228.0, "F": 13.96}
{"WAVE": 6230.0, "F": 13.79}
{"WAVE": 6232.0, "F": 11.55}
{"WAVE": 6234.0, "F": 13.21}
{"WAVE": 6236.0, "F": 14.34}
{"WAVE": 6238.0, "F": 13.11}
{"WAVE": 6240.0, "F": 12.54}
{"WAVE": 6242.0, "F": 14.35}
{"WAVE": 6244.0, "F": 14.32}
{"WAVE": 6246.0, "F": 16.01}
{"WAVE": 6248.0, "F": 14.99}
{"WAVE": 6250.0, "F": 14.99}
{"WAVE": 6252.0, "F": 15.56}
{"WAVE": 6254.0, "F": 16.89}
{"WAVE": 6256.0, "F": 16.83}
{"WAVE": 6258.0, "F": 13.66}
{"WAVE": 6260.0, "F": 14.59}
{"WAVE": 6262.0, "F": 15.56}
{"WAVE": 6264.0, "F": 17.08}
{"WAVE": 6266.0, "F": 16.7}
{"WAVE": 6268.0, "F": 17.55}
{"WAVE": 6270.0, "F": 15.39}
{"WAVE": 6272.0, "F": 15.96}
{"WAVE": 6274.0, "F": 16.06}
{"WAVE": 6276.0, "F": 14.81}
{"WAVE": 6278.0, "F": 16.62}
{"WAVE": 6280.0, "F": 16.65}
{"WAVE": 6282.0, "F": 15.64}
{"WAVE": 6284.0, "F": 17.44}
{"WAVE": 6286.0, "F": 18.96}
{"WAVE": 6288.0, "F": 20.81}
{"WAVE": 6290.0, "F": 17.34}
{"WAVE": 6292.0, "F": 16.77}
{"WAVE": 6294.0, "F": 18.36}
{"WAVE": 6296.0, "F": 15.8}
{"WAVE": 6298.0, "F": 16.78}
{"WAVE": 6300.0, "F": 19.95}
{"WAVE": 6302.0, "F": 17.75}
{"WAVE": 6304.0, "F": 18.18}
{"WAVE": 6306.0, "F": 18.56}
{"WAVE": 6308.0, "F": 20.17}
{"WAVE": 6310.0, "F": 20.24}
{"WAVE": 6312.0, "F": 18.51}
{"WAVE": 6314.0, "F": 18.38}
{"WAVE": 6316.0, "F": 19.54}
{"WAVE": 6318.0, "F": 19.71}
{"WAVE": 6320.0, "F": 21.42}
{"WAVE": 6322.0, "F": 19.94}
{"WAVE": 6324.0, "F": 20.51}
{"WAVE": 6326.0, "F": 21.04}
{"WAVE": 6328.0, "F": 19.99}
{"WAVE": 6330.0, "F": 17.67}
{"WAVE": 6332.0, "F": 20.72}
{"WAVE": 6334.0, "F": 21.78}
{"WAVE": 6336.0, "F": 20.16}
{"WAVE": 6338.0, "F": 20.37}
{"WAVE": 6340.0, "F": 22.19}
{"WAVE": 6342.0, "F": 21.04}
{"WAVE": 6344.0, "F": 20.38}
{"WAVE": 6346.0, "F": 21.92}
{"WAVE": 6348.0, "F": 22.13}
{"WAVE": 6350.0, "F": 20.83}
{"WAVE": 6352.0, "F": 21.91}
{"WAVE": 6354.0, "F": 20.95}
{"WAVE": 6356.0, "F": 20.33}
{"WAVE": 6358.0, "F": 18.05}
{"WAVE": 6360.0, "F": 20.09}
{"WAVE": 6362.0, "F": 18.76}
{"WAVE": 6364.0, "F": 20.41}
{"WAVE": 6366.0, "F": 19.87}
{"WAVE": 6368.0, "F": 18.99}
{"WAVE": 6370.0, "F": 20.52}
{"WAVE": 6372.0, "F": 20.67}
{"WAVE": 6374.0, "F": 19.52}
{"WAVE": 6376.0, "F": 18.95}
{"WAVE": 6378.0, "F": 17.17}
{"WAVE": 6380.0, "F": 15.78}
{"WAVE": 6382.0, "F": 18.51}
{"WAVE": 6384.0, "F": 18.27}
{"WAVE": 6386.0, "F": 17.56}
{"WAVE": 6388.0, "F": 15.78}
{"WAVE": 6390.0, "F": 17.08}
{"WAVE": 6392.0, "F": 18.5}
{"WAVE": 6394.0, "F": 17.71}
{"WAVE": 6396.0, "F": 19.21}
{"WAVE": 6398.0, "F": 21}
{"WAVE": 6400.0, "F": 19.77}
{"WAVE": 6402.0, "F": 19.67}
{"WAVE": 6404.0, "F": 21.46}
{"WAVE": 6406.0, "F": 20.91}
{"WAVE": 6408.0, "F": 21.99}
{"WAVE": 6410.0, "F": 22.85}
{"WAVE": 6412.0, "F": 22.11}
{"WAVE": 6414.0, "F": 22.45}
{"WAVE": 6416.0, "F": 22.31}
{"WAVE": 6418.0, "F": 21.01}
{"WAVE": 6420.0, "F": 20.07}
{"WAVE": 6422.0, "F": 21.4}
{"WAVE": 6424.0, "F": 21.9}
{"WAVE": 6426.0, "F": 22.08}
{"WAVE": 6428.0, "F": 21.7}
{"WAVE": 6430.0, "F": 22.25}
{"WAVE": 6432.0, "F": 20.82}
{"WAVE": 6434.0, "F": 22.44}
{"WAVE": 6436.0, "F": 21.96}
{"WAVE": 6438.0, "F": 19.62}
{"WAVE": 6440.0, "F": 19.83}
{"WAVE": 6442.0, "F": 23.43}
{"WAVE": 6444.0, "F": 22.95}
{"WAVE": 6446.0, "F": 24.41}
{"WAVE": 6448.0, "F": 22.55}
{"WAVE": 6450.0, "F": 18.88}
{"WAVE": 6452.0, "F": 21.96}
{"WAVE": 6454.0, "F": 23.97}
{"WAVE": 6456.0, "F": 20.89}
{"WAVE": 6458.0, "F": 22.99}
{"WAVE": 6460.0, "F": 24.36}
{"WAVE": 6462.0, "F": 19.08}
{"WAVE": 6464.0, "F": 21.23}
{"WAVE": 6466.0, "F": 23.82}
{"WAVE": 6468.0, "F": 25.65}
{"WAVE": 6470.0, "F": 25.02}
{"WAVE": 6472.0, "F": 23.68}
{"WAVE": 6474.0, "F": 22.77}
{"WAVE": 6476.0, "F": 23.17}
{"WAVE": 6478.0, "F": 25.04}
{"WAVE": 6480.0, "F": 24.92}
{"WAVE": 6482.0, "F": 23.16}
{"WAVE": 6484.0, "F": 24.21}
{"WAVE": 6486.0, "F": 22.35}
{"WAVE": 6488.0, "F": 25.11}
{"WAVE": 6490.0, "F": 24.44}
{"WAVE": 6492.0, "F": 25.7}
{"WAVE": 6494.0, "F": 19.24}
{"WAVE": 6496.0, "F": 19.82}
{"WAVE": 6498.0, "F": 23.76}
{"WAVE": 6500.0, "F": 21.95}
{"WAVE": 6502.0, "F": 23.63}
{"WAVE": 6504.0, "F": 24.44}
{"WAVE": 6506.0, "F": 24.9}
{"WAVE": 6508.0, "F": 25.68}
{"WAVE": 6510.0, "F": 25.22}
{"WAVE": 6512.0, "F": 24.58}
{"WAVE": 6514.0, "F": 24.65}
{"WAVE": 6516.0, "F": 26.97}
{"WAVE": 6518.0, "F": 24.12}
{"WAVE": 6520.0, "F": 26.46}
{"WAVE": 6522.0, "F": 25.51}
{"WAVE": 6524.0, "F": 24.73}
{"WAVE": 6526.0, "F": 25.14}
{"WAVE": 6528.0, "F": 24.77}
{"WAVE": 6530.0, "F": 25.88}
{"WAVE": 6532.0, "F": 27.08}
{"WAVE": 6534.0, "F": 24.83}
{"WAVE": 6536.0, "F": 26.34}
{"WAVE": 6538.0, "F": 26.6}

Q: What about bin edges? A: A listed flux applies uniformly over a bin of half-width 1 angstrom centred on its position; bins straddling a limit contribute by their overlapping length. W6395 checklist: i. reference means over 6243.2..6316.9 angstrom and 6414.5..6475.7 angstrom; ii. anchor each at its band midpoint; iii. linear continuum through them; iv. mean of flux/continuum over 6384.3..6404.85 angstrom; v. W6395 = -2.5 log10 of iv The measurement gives 0.10 mag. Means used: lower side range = 17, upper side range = 22.2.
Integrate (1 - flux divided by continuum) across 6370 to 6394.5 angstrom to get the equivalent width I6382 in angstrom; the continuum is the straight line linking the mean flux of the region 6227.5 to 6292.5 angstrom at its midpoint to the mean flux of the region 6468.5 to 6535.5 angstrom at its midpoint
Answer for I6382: 2.4 angstrom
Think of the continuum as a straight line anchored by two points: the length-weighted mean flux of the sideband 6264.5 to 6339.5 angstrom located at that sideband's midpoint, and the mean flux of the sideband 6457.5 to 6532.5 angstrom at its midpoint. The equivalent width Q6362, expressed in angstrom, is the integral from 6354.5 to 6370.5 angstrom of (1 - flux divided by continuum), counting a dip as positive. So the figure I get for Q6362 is 0.5 angstrom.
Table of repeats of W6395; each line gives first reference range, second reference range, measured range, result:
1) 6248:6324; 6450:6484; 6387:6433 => 0.04 mag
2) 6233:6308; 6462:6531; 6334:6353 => -0.13 mag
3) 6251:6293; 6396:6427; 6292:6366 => -0.07 mag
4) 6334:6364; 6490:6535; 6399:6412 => 0.04 mag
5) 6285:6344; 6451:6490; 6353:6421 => 0.09 mag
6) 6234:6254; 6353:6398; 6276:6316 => -0.11 mag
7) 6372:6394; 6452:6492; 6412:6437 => -0.06 mag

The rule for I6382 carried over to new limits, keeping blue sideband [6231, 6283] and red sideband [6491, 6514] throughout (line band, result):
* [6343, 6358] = -2.1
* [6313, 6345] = -4.8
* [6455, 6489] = -1.3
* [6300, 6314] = -1.7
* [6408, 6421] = -0.8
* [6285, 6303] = -1.8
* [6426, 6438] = -0.3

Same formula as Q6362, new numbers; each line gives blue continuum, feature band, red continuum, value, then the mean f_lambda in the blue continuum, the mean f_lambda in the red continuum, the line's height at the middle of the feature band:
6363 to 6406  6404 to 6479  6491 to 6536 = -3.0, 18.9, 24.5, 21.4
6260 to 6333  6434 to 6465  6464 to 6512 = 1.0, 18.1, 23.8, 22.6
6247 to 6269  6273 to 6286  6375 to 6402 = -0.1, 15.9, 18.2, 16.2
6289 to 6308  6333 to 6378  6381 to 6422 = -3.3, 17.8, 19.9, 19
